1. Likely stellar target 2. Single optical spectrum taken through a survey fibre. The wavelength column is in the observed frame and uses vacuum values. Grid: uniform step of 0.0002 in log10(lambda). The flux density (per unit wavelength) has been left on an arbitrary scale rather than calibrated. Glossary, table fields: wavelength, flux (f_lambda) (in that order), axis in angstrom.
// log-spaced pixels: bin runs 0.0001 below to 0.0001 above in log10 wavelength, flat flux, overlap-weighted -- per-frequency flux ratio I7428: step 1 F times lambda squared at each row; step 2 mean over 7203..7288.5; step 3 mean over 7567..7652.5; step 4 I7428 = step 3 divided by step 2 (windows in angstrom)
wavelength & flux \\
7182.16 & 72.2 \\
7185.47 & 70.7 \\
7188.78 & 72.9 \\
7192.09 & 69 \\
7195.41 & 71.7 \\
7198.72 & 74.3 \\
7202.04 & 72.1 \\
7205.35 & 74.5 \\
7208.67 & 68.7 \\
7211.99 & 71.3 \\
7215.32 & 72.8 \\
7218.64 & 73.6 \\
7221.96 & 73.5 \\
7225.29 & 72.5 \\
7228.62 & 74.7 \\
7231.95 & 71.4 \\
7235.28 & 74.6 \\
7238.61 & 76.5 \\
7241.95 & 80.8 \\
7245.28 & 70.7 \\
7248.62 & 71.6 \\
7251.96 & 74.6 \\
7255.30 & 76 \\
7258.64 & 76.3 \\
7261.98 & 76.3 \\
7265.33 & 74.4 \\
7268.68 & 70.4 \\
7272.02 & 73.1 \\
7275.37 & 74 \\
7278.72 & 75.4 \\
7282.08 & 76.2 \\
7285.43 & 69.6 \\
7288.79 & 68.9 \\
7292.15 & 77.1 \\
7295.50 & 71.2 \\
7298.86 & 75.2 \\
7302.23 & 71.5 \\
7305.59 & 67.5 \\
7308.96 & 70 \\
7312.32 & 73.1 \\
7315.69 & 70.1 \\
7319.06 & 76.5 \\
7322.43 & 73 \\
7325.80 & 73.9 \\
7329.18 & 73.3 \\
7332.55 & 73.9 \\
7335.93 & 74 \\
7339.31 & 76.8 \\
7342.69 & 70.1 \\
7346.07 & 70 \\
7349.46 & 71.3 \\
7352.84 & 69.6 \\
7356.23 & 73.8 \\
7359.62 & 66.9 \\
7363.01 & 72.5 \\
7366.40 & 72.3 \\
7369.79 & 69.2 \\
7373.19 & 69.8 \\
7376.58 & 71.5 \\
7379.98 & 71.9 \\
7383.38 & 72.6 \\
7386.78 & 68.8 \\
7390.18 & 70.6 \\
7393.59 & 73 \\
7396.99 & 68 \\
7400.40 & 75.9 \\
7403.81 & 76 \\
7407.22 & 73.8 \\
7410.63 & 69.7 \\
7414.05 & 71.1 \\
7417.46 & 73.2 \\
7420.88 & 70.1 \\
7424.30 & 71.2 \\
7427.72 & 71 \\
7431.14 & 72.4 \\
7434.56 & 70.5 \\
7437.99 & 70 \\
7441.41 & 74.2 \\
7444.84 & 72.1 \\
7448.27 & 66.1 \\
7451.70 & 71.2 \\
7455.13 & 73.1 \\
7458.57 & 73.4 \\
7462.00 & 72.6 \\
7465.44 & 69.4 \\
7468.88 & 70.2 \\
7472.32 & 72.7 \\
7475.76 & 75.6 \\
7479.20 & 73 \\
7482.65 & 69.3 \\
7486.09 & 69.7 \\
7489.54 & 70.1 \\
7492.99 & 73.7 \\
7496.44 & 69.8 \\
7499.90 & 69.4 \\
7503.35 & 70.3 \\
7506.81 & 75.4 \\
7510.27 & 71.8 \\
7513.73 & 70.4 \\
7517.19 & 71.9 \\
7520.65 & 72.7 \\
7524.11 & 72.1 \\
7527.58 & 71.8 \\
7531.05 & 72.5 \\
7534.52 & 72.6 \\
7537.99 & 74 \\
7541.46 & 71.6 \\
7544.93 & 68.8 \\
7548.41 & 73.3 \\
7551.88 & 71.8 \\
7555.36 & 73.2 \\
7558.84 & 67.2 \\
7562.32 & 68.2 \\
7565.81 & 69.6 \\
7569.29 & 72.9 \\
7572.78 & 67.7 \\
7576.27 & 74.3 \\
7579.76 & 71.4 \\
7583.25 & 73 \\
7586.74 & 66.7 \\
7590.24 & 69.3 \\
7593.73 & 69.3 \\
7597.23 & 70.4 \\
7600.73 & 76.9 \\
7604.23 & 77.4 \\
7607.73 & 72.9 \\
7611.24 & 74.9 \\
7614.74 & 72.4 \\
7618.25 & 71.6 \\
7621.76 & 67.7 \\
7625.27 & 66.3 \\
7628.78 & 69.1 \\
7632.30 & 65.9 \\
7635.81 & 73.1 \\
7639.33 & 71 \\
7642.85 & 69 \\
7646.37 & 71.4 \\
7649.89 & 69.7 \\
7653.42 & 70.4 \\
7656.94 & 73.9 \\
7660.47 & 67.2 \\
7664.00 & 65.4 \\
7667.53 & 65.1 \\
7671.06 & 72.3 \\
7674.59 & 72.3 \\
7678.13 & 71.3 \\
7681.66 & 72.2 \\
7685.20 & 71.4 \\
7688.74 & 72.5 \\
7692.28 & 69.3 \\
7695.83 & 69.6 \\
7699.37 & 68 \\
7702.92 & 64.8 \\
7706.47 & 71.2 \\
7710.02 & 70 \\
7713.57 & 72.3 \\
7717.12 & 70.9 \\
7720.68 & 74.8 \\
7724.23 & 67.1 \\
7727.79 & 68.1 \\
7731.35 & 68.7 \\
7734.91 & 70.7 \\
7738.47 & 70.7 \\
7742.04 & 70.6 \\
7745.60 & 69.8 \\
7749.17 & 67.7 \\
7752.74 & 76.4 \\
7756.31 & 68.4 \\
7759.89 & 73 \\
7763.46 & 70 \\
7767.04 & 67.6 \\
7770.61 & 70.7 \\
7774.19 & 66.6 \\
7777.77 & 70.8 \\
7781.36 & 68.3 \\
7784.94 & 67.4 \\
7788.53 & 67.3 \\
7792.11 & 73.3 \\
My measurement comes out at 1.06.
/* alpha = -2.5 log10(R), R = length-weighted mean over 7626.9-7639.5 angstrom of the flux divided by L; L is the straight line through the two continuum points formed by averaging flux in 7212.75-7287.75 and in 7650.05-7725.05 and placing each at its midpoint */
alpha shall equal 0.02 mag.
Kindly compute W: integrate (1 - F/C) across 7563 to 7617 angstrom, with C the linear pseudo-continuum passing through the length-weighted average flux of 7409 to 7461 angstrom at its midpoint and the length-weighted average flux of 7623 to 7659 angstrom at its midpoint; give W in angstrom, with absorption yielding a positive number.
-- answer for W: -1.2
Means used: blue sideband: 71.3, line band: 71.9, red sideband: 69.9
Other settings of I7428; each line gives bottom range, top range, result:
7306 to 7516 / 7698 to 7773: 1.06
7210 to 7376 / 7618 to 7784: 1.07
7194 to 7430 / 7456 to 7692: 1.05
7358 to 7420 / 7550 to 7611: 1.05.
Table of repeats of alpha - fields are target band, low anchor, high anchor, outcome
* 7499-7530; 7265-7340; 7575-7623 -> 0.007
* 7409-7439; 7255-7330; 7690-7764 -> 0.018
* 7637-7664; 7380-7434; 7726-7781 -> 0.006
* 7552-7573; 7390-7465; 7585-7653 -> 0.015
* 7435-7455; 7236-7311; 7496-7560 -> 0.021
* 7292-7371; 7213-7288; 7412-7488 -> 0.012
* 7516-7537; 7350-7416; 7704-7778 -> -0.021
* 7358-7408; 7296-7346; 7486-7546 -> 0.013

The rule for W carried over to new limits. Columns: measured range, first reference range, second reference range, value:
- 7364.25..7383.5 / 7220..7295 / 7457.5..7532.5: 0.5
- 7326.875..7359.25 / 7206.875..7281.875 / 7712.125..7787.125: 0.3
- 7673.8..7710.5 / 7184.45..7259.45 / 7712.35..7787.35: 0.1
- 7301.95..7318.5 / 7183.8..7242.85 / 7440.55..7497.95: 0.4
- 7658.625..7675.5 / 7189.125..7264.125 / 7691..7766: 0.5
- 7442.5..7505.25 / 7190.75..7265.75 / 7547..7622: 0.8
